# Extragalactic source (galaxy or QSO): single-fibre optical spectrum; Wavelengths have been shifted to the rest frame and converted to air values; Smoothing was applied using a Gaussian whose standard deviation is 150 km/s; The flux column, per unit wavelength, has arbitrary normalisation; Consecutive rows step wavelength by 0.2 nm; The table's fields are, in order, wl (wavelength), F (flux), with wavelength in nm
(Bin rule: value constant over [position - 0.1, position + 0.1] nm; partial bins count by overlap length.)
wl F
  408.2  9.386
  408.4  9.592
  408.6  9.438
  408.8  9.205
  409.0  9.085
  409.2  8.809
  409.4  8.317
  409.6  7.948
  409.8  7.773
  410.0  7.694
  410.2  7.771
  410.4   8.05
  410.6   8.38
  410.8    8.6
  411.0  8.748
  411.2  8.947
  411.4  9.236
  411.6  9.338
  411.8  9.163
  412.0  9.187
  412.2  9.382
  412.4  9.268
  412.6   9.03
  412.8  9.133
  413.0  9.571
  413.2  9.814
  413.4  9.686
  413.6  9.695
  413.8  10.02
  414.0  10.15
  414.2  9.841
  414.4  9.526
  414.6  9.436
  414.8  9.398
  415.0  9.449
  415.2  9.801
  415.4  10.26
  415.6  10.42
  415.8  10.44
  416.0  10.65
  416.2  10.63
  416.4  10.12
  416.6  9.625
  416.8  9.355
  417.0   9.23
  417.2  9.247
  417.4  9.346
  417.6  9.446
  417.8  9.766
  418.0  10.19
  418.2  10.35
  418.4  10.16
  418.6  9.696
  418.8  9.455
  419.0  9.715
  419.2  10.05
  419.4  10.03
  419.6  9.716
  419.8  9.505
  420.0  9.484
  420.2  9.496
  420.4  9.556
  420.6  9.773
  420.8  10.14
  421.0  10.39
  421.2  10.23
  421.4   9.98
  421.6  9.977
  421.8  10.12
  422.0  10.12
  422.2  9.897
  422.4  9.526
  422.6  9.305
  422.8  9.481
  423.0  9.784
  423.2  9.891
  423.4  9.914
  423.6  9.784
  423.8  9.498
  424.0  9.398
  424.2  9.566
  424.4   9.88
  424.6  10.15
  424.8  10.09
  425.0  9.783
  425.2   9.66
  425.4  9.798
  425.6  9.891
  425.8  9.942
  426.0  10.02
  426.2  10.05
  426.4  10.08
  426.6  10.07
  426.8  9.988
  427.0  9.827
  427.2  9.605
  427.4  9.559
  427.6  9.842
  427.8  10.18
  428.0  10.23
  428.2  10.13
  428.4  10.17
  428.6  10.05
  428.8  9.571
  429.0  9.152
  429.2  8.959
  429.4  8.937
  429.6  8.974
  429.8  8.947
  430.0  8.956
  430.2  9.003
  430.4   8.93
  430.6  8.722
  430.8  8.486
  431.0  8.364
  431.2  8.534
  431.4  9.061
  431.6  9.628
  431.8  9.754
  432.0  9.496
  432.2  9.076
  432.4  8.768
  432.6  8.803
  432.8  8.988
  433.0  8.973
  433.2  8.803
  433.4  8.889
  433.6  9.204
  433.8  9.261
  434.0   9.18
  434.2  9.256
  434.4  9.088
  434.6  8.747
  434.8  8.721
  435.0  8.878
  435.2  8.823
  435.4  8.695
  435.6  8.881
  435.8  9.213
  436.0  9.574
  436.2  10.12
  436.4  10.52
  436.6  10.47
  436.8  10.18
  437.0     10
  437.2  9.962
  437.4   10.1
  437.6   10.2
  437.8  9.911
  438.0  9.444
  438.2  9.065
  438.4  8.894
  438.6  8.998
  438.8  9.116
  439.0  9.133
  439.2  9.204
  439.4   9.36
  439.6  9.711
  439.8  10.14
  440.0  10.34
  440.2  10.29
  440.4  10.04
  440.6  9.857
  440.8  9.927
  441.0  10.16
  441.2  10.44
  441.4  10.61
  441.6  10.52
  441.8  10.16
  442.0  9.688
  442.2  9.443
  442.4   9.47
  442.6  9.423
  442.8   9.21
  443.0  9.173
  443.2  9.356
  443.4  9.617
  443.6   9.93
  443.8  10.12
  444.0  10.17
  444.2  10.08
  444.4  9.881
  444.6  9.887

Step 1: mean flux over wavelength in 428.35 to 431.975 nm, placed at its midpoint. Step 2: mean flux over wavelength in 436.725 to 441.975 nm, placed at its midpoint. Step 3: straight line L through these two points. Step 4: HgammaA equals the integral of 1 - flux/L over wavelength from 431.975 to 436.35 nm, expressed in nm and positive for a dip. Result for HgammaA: 0.164 nm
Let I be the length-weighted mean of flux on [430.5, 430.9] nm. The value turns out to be 8.6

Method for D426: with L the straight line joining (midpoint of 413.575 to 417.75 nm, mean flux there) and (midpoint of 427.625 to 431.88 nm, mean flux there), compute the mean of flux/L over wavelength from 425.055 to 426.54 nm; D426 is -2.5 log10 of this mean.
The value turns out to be -0.05 mag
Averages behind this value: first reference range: 9.82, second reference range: 9.28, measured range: 9.92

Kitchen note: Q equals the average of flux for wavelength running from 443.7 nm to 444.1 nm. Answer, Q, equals 10.1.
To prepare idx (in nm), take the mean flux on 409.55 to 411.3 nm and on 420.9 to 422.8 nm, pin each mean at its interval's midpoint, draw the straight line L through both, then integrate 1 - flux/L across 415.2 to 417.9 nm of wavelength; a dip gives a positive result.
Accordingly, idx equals -0.224 nm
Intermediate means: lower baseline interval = 8.22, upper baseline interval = 9.92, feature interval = 9.88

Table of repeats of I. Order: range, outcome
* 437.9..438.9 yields 9.1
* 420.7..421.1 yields 10.3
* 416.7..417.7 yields 9.32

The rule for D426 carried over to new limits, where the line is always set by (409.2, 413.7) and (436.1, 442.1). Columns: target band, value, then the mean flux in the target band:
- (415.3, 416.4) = -0.160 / 10.4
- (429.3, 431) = 0.084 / 8.84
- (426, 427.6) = -0.052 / 9.89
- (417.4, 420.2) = -0.076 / 9.78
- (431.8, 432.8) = 0.061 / 9.1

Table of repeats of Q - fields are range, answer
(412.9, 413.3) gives 9.69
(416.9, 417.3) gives 9.24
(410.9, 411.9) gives 9.09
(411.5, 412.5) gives 9.27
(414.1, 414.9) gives 9.55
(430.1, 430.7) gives 8.88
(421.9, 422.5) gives 9.85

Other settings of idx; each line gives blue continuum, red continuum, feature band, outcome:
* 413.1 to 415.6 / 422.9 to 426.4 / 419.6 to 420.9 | 0.020 nm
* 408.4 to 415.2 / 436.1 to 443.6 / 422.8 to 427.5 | -0.204 nm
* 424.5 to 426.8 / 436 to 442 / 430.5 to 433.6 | 0.299 nm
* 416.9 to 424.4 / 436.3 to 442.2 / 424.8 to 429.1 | -0.040 nm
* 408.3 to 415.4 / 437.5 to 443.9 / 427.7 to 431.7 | 0.100 nm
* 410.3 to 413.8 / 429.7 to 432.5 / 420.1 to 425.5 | -0.456 nm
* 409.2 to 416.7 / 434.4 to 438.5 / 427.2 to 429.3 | -0.075 nm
